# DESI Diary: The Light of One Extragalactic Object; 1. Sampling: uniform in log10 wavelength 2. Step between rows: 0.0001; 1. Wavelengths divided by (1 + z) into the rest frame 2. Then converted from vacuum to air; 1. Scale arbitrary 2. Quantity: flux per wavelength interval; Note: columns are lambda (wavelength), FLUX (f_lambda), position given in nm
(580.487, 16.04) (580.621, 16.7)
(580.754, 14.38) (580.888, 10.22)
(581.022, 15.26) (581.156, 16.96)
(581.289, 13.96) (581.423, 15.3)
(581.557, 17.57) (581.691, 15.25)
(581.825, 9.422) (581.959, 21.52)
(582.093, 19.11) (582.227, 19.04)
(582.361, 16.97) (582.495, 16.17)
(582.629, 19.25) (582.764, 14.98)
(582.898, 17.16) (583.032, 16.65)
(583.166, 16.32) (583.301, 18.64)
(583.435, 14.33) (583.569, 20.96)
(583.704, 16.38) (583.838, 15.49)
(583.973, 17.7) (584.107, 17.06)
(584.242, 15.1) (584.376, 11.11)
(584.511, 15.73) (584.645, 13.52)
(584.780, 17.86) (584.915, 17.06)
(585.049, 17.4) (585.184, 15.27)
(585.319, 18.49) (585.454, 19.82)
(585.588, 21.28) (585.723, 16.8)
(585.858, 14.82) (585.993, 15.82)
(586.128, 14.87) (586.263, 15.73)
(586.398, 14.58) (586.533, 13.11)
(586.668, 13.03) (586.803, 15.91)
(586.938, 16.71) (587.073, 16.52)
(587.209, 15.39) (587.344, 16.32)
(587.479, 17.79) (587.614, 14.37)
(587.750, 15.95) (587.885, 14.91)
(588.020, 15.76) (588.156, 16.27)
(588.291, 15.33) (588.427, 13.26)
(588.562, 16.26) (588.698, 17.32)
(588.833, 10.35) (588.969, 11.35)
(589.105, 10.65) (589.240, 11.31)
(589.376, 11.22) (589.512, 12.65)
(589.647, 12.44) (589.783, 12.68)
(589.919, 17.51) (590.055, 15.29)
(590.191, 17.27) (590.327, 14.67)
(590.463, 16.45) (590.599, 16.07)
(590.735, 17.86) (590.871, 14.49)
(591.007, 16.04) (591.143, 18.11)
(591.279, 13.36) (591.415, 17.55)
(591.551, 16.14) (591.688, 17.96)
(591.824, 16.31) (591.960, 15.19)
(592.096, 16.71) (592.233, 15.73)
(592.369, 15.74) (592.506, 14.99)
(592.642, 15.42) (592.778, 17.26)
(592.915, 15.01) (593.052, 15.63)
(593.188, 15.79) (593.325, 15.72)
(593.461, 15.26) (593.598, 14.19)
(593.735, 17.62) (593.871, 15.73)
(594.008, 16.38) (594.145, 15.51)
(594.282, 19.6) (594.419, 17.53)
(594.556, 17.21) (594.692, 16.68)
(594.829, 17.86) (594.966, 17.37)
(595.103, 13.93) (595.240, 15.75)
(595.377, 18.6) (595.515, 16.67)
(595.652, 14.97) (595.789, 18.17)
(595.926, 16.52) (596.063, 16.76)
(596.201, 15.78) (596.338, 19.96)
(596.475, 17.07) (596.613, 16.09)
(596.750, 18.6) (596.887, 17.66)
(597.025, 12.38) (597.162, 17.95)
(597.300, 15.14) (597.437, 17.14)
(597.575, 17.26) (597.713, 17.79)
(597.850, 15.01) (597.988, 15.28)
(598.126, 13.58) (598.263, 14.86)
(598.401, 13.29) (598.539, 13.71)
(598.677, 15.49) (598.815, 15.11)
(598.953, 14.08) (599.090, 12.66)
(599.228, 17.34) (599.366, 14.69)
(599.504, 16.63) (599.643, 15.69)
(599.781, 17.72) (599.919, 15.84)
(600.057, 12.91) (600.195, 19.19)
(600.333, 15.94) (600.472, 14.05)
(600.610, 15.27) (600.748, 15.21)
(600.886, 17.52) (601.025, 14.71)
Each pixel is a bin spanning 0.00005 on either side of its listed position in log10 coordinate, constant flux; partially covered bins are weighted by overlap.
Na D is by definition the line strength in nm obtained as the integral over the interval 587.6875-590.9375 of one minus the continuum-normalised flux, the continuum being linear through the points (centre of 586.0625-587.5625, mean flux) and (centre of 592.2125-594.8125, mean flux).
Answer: 0.26 nm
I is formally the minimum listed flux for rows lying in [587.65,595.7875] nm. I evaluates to 10.35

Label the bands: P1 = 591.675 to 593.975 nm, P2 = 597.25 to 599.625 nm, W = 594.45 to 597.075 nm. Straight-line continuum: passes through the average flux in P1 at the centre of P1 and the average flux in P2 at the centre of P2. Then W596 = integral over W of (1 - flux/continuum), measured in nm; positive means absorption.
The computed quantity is -0.21 nm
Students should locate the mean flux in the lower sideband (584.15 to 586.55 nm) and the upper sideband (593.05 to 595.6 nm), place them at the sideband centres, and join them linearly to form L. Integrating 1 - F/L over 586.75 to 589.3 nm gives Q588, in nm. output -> 0.22 nm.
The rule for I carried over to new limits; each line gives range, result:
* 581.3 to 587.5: 9.422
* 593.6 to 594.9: 15.51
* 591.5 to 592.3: 15.19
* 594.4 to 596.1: 13.93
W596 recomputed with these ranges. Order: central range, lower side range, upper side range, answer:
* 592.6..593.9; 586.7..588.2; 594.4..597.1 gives 0.058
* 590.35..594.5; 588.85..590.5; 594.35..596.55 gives -0.298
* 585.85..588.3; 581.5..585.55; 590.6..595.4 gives 0.165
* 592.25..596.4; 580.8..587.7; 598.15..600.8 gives -0.239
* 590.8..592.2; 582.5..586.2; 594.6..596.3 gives 0.040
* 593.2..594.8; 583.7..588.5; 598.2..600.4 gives -0.098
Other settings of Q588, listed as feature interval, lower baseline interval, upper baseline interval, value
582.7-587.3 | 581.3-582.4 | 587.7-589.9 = -0.28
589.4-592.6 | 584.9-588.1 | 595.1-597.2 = 0.15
